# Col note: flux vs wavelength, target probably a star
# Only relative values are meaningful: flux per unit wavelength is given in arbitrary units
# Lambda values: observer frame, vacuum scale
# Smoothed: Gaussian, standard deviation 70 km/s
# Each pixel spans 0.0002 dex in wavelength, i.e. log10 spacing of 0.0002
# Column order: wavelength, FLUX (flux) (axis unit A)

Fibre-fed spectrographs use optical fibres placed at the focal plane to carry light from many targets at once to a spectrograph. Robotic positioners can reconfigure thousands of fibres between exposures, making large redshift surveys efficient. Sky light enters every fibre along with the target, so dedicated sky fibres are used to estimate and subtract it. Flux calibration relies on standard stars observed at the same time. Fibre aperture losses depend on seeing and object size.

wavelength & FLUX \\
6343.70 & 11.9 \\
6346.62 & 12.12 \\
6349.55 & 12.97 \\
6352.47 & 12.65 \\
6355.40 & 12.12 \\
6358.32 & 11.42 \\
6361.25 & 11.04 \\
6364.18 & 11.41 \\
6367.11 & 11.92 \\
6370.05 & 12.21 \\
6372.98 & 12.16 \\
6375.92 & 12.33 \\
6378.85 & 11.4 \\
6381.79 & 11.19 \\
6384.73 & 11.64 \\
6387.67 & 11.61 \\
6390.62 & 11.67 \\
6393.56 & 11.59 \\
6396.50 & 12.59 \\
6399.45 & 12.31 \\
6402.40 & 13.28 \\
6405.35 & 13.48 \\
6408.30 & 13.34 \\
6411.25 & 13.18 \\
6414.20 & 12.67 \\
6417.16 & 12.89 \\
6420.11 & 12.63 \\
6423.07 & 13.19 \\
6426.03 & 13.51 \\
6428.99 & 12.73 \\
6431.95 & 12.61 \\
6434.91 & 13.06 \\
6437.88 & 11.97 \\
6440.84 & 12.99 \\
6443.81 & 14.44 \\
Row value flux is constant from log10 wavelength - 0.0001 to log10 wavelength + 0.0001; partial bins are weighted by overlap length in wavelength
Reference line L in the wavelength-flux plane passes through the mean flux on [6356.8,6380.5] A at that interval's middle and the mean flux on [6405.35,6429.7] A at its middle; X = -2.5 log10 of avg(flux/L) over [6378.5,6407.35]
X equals 0.02 mag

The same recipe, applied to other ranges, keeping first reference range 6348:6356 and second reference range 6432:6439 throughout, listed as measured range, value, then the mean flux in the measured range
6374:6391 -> 0.08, 11.6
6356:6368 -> 0.10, 11.5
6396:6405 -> -0.02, 12.8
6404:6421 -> -0.04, 13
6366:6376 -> 0.04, 12.1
